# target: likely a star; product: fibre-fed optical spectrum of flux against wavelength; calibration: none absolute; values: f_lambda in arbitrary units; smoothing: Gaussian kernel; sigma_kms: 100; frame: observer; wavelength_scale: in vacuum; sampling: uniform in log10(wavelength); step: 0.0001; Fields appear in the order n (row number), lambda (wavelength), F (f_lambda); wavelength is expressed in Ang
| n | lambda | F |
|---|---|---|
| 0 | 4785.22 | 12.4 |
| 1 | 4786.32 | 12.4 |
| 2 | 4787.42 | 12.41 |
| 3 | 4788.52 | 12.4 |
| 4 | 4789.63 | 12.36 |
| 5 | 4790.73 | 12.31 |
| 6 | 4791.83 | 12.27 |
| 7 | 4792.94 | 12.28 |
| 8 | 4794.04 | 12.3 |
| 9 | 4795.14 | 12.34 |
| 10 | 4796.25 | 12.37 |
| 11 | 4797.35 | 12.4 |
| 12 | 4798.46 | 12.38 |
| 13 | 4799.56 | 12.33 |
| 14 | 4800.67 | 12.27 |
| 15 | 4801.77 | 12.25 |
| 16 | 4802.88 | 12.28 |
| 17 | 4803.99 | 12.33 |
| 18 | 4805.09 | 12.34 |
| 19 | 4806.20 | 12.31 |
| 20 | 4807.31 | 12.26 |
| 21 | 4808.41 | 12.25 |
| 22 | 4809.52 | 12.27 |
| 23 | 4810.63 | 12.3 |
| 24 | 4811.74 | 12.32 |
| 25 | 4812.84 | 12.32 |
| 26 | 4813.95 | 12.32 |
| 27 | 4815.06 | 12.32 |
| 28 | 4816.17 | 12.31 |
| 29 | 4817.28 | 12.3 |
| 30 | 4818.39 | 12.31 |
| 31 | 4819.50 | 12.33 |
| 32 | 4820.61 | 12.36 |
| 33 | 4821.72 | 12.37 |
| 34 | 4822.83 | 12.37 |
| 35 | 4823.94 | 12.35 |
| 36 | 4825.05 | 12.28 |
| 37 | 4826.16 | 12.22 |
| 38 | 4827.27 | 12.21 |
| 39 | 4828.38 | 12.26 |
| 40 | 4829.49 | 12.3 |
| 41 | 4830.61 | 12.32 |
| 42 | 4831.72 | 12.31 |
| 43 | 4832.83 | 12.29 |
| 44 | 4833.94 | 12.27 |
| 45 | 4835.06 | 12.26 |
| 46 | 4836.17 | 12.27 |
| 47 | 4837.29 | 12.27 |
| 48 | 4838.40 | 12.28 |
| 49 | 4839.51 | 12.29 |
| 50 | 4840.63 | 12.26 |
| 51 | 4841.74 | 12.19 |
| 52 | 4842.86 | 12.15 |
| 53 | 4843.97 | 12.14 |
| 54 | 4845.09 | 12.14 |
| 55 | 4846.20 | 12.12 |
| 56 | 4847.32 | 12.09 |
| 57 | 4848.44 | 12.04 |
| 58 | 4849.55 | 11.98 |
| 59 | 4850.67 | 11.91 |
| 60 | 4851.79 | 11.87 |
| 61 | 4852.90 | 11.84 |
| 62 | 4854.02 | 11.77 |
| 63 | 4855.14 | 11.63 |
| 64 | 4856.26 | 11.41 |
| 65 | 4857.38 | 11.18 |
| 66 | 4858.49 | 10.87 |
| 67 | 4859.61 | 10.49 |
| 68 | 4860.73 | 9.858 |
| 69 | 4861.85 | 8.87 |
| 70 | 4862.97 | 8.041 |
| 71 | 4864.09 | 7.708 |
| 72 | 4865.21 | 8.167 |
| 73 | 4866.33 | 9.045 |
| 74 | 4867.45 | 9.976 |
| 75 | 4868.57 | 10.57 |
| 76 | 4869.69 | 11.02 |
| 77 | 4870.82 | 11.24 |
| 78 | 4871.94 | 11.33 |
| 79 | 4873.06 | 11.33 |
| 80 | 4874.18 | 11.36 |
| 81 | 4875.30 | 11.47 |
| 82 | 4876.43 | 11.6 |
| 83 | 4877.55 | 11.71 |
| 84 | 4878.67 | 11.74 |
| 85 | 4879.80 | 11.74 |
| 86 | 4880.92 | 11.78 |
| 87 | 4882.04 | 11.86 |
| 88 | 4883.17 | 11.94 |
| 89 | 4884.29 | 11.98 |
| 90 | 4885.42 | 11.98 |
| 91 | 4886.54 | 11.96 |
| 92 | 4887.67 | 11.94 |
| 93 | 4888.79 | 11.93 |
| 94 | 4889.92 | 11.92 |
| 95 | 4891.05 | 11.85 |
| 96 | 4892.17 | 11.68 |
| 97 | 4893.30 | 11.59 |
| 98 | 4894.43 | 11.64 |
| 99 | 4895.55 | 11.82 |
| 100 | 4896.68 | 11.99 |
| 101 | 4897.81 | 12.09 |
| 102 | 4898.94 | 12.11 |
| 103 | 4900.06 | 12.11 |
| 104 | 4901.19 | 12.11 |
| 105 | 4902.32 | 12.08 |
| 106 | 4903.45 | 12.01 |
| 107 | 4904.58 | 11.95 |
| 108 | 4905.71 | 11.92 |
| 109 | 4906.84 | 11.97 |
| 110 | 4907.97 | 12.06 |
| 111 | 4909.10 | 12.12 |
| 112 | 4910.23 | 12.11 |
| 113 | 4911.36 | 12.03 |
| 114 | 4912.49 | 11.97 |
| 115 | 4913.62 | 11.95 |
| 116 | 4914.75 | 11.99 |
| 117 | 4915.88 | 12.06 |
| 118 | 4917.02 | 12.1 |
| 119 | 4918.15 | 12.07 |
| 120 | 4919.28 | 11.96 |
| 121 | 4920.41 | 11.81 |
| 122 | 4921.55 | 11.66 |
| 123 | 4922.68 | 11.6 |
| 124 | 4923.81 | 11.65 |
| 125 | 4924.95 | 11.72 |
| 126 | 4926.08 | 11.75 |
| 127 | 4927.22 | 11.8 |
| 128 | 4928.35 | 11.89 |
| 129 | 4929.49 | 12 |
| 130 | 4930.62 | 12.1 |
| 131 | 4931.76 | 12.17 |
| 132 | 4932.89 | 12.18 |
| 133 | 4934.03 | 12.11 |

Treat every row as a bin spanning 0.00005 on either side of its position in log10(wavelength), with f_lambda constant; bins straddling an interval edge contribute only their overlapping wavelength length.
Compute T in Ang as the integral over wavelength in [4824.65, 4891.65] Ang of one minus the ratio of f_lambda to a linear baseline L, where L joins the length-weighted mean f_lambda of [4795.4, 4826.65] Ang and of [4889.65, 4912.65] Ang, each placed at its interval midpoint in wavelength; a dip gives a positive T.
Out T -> 3.5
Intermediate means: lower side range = 12.3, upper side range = 12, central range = 11.5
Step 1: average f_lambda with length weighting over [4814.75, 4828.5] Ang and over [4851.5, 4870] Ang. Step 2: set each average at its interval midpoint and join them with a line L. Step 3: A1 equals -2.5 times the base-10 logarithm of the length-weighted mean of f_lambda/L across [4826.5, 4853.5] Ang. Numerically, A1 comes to -0.08 mag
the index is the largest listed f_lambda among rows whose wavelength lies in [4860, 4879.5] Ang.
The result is 11.74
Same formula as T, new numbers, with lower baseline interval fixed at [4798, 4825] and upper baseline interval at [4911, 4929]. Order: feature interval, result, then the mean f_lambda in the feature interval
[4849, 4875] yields 3.26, 10.6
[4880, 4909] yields 0.11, 11.9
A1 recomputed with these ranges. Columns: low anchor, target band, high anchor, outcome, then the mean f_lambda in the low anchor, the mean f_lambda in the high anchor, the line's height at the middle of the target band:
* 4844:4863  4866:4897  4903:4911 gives 0.02 mag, 11.3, 12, 11.7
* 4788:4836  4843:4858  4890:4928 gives 0.03 mag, 12.3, 11.9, 12.2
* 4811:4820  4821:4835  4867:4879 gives -0.02 mag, 12.3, 11.2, 12.1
